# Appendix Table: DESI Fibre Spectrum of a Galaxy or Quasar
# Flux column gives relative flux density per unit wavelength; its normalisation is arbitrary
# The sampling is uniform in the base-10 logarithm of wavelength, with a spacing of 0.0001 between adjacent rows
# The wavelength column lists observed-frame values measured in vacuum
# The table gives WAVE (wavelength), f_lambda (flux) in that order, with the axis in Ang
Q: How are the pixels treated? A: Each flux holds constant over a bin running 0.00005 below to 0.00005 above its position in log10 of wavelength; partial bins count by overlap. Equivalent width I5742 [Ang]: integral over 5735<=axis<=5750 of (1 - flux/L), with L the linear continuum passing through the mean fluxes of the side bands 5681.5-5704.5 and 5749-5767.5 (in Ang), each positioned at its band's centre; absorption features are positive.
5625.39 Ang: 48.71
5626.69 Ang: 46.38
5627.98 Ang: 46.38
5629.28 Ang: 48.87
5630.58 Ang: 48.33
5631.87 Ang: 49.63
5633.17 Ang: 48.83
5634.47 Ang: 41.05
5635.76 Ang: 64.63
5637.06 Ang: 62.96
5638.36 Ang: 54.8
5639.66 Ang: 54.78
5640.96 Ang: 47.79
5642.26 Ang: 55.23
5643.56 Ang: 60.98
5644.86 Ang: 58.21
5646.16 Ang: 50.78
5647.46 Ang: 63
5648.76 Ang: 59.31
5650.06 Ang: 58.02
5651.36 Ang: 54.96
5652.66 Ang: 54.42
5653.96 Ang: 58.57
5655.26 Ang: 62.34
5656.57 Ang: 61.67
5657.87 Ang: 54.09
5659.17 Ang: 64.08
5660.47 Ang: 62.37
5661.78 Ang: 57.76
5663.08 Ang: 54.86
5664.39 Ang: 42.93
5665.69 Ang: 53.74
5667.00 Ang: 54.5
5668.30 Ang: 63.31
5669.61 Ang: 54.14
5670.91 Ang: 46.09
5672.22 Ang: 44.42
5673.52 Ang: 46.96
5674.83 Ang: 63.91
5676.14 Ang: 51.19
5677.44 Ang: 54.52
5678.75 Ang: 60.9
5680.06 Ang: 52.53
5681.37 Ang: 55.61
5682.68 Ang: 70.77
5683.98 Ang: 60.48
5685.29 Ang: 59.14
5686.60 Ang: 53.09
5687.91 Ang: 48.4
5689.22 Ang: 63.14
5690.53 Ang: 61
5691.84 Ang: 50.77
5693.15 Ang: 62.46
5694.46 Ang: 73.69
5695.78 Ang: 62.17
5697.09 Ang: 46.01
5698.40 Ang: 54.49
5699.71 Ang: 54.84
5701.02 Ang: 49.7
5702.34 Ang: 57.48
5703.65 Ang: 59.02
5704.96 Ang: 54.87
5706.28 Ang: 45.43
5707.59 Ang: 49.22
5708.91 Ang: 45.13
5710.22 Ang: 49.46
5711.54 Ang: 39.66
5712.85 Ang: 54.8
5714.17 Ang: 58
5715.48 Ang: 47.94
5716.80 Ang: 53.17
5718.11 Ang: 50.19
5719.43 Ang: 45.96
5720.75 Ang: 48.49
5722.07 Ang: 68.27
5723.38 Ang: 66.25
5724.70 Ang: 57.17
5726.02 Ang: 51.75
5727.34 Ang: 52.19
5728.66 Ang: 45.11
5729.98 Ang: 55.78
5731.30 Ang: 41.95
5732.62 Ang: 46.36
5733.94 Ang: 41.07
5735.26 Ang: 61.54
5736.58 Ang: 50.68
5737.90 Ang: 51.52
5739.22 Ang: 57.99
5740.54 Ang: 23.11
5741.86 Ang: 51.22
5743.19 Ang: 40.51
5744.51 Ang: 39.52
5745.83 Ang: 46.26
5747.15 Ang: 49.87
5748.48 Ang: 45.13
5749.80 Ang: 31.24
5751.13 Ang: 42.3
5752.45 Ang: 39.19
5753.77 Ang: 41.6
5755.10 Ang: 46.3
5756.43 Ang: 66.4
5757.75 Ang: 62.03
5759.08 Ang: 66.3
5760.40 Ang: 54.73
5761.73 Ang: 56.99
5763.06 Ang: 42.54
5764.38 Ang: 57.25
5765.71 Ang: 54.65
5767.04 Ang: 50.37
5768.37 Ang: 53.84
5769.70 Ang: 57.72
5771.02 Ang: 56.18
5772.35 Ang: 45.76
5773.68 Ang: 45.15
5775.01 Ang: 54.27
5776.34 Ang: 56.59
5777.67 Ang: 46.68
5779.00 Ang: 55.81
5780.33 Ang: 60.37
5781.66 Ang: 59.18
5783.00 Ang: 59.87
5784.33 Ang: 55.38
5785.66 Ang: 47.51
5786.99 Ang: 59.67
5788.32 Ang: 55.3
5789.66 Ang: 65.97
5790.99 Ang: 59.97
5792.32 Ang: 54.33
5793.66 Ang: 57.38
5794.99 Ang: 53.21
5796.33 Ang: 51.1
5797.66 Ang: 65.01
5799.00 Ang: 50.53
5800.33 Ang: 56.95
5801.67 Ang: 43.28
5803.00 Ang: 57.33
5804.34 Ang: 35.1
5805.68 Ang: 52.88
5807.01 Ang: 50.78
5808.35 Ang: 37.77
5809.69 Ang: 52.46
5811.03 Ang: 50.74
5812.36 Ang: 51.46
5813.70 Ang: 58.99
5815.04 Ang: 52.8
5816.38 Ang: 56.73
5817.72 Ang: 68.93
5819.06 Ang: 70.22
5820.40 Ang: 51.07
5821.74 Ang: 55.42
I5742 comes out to 2.0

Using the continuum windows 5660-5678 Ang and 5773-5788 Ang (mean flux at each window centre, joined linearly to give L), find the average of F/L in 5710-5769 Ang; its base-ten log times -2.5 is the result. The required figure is 0.08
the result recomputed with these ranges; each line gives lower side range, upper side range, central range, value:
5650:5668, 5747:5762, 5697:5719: 0.04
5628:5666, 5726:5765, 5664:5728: -0.05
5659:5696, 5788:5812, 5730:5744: 0.17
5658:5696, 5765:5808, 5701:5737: 0.08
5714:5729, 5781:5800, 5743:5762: 0.14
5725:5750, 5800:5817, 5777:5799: -0.15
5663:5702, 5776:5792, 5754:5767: 0.02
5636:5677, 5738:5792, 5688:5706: -0.05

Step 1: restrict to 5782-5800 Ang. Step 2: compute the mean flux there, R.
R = 56.6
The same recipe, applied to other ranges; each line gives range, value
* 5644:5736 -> 54.8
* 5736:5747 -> 45.3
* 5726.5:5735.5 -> 48.6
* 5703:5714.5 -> 50.4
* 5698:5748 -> 50.4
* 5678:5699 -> 58.4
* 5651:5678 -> 55.3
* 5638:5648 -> 55.6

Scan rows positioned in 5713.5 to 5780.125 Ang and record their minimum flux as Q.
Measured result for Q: 23.11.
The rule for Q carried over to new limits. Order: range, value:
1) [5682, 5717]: 39.66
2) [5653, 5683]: 42.93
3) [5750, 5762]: 39.19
